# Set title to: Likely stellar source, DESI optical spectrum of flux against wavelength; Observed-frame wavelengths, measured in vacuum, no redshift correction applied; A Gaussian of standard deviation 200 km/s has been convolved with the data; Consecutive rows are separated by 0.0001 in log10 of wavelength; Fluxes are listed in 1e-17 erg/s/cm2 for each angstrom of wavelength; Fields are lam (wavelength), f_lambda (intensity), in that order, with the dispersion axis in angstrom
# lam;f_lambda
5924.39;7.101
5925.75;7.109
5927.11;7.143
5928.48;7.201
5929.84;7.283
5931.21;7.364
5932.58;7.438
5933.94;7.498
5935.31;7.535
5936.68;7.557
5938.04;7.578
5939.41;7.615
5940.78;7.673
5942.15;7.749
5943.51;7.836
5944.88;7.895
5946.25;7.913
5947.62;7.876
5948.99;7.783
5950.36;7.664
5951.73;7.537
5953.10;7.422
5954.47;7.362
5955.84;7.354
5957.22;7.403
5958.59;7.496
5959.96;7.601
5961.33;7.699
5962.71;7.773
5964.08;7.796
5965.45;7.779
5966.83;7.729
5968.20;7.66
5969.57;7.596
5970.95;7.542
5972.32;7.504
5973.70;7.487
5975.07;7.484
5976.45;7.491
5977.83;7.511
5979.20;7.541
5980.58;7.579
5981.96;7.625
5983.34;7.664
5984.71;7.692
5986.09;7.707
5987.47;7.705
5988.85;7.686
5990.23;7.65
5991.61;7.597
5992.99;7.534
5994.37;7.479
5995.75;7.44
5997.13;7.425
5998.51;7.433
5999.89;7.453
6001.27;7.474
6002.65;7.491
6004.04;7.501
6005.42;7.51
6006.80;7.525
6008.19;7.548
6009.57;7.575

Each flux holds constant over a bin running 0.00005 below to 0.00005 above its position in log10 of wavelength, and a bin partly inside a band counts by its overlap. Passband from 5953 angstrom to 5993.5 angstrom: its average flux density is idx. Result 7.59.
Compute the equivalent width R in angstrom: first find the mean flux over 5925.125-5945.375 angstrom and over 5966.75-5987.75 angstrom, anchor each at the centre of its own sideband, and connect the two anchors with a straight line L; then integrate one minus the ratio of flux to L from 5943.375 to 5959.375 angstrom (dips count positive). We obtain -0.19 angstrom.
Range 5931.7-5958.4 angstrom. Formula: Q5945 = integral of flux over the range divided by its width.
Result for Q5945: 7.61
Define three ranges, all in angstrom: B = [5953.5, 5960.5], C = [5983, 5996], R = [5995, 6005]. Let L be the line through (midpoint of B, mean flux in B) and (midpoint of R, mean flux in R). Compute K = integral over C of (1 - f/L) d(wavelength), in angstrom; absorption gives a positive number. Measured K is -0.3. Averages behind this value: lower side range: 7.44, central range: 7.62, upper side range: 7.46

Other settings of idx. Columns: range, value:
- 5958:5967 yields 7.69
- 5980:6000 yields 7.58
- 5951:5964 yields 7.53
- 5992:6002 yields 7.47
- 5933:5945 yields 7.65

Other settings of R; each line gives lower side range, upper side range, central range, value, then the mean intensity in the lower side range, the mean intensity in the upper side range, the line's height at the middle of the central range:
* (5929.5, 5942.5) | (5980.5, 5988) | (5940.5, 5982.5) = -0.13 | 7.52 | 7.67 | 7.6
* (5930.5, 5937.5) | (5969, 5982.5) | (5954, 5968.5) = -0.18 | 7.48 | 7.53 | 7.51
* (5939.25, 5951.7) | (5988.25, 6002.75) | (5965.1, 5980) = 0.13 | 7.77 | 7.52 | 7.63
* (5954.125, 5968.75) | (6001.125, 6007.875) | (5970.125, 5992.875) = -0.10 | 7.61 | 7.5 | 7.56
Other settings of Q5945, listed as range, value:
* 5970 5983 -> 7.53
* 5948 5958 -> 7.51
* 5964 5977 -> 7.6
